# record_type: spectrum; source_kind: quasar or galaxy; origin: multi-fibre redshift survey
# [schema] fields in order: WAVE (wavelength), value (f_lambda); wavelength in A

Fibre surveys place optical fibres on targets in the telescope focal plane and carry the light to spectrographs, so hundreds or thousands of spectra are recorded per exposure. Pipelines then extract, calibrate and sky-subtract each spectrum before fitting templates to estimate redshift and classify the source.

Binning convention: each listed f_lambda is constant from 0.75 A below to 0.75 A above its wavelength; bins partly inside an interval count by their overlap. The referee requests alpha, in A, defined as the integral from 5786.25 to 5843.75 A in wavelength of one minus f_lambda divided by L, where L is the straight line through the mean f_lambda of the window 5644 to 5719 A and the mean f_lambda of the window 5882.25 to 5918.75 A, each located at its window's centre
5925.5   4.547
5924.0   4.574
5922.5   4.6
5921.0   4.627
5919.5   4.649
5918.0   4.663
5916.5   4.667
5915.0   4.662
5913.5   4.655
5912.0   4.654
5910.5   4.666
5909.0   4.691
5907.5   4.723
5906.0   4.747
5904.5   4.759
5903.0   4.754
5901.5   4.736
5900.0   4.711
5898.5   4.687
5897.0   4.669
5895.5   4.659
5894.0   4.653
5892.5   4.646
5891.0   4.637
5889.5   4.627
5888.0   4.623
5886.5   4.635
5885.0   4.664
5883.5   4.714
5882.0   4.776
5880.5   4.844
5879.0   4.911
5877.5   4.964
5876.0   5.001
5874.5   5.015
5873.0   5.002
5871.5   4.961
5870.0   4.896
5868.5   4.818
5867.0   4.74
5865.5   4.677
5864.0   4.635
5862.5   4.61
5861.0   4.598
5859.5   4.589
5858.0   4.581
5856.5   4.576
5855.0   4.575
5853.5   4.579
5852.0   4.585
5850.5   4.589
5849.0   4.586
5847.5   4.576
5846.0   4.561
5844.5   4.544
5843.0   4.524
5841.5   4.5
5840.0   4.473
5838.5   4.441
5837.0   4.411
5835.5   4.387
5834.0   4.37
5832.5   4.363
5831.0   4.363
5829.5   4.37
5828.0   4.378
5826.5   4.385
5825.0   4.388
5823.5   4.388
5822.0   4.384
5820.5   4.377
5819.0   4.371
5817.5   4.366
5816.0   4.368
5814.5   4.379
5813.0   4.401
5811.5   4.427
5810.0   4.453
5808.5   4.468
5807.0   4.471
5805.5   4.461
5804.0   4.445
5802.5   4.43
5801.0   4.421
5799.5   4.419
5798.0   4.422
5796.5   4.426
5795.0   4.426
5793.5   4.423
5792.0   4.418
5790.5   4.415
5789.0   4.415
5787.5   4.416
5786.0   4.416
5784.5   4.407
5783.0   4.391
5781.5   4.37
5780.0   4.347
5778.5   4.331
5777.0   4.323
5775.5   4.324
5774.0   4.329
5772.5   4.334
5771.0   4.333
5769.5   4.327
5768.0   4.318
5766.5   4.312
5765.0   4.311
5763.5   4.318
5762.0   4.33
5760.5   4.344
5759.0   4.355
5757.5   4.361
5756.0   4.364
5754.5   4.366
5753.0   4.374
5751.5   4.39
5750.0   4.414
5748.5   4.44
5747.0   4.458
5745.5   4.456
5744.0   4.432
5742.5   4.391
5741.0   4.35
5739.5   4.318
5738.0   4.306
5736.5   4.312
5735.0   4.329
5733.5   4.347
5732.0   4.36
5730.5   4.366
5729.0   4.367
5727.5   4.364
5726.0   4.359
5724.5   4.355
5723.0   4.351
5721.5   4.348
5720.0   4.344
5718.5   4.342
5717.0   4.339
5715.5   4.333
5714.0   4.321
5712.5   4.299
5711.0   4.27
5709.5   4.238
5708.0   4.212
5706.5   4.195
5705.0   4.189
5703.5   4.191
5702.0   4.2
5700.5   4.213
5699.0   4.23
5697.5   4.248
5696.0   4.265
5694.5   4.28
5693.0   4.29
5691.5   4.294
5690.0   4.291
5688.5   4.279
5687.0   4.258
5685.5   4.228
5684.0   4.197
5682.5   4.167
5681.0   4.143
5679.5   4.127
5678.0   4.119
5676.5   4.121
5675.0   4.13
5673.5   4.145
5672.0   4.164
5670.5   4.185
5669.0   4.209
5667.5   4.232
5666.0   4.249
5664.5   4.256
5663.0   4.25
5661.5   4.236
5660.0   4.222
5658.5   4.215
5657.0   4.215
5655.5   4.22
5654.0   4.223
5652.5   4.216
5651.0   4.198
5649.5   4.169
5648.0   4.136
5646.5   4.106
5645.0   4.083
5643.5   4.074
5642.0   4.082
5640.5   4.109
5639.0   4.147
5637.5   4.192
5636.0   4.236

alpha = 1.1 A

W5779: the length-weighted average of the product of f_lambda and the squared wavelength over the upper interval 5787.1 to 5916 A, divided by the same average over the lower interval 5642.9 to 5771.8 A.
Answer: 1.1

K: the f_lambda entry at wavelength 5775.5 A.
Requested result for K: 4.324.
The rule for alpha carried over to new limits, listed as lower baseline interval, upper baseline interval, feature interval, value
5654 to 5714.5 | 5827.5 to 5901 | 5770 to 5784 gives 0.3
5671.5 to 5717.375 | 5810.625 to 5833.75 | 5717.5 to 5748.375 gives -0.7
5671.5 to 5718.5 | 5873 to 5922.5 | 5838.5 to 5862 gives 0.2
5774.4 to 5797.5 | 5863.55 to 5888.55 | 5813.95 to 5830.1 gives 0.7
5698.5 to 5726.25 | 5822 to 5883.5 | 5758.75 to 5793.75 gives 0.6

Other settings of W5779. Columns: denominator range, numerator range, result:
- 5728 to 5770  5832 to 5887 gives 1.11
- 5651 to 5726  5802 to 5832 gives 1.09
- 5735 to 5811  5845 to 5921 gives 1.11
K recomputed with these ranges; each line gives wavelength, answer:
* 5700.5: 4.213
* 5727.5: 4.364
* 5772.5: 4.334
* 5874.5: 5.015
